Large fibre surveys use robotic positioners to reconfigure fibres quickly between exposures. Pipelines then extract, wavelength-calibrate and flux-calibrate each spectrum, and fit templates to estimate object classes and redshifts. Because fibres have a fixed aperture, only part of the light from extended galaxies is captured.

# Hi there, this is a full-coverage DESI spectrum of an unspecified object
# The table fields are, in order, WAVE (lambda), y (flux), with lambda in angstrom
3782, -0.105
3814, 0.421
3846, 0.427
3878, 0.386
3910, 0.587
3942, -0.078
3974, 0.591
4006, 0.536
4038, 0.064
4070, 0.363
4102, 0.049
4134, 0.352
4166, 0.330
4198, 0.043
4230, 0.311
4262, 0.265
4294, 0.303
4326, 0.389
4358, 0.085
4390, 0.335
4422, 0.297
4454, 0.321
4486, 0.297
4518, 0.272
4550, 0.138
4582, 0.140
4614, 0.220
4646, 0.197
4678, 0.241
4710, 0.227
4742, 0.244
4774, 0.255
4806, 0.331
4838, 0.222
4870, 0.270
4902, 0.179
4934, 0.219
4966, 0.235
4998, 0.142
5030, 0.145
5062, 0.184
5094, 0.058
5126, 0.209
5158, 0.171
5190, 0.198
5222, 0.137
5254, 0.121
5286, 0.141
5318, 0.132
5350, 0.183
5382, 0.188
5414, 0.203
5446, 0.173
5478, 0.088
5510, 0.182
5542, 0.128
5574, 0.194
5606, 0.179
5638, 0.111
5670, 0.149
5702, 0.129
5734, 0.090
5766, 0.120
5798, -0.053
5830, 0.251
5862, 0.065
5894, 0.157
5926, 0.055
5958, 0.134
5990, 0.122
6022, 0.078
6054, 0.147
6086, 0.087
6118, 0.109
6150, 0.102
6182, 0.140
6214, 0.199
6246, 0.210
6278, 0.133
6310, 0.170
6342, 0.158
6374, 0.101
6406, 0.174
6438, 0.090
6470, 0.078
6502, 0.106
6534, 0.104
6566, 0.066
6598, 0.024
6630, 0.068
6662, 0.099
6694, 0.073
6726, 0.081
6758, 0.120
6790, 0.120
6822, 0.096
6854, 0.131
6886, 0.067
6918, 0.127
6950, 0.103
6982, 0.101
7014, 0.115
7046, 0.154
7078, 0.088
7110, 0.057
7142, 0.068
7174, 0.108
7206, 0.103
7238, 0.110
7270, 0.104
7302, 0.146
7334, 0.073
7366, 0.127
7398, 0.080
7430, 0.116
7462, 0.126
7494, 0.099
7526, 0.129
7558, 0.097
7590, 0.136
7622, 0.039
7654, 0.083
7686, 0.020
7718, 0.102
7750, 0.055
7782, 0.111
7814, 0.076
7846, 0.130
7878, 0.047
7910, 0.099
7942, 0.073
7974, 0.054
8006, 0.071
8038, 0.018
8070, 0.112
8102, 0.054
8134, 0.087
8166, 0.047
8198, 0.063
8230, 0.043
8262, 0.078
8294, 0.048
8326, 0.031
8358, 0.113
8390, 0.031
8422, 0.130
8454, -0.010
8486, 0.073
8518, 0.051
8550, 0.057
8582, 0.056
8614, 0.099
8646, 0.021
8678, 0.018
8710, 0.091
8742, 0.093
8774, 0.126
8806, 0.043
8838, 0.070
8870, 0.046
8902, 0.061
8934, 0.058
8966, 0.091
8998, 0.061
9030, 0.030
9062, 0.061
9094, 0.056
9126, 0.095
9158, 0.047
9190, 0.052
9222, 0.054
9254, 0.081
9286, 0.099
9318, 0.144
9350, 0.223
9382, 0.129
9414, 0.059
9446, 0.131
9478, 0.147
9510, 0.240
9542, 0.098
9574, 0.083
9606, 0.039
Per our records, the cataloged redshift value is 1.506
